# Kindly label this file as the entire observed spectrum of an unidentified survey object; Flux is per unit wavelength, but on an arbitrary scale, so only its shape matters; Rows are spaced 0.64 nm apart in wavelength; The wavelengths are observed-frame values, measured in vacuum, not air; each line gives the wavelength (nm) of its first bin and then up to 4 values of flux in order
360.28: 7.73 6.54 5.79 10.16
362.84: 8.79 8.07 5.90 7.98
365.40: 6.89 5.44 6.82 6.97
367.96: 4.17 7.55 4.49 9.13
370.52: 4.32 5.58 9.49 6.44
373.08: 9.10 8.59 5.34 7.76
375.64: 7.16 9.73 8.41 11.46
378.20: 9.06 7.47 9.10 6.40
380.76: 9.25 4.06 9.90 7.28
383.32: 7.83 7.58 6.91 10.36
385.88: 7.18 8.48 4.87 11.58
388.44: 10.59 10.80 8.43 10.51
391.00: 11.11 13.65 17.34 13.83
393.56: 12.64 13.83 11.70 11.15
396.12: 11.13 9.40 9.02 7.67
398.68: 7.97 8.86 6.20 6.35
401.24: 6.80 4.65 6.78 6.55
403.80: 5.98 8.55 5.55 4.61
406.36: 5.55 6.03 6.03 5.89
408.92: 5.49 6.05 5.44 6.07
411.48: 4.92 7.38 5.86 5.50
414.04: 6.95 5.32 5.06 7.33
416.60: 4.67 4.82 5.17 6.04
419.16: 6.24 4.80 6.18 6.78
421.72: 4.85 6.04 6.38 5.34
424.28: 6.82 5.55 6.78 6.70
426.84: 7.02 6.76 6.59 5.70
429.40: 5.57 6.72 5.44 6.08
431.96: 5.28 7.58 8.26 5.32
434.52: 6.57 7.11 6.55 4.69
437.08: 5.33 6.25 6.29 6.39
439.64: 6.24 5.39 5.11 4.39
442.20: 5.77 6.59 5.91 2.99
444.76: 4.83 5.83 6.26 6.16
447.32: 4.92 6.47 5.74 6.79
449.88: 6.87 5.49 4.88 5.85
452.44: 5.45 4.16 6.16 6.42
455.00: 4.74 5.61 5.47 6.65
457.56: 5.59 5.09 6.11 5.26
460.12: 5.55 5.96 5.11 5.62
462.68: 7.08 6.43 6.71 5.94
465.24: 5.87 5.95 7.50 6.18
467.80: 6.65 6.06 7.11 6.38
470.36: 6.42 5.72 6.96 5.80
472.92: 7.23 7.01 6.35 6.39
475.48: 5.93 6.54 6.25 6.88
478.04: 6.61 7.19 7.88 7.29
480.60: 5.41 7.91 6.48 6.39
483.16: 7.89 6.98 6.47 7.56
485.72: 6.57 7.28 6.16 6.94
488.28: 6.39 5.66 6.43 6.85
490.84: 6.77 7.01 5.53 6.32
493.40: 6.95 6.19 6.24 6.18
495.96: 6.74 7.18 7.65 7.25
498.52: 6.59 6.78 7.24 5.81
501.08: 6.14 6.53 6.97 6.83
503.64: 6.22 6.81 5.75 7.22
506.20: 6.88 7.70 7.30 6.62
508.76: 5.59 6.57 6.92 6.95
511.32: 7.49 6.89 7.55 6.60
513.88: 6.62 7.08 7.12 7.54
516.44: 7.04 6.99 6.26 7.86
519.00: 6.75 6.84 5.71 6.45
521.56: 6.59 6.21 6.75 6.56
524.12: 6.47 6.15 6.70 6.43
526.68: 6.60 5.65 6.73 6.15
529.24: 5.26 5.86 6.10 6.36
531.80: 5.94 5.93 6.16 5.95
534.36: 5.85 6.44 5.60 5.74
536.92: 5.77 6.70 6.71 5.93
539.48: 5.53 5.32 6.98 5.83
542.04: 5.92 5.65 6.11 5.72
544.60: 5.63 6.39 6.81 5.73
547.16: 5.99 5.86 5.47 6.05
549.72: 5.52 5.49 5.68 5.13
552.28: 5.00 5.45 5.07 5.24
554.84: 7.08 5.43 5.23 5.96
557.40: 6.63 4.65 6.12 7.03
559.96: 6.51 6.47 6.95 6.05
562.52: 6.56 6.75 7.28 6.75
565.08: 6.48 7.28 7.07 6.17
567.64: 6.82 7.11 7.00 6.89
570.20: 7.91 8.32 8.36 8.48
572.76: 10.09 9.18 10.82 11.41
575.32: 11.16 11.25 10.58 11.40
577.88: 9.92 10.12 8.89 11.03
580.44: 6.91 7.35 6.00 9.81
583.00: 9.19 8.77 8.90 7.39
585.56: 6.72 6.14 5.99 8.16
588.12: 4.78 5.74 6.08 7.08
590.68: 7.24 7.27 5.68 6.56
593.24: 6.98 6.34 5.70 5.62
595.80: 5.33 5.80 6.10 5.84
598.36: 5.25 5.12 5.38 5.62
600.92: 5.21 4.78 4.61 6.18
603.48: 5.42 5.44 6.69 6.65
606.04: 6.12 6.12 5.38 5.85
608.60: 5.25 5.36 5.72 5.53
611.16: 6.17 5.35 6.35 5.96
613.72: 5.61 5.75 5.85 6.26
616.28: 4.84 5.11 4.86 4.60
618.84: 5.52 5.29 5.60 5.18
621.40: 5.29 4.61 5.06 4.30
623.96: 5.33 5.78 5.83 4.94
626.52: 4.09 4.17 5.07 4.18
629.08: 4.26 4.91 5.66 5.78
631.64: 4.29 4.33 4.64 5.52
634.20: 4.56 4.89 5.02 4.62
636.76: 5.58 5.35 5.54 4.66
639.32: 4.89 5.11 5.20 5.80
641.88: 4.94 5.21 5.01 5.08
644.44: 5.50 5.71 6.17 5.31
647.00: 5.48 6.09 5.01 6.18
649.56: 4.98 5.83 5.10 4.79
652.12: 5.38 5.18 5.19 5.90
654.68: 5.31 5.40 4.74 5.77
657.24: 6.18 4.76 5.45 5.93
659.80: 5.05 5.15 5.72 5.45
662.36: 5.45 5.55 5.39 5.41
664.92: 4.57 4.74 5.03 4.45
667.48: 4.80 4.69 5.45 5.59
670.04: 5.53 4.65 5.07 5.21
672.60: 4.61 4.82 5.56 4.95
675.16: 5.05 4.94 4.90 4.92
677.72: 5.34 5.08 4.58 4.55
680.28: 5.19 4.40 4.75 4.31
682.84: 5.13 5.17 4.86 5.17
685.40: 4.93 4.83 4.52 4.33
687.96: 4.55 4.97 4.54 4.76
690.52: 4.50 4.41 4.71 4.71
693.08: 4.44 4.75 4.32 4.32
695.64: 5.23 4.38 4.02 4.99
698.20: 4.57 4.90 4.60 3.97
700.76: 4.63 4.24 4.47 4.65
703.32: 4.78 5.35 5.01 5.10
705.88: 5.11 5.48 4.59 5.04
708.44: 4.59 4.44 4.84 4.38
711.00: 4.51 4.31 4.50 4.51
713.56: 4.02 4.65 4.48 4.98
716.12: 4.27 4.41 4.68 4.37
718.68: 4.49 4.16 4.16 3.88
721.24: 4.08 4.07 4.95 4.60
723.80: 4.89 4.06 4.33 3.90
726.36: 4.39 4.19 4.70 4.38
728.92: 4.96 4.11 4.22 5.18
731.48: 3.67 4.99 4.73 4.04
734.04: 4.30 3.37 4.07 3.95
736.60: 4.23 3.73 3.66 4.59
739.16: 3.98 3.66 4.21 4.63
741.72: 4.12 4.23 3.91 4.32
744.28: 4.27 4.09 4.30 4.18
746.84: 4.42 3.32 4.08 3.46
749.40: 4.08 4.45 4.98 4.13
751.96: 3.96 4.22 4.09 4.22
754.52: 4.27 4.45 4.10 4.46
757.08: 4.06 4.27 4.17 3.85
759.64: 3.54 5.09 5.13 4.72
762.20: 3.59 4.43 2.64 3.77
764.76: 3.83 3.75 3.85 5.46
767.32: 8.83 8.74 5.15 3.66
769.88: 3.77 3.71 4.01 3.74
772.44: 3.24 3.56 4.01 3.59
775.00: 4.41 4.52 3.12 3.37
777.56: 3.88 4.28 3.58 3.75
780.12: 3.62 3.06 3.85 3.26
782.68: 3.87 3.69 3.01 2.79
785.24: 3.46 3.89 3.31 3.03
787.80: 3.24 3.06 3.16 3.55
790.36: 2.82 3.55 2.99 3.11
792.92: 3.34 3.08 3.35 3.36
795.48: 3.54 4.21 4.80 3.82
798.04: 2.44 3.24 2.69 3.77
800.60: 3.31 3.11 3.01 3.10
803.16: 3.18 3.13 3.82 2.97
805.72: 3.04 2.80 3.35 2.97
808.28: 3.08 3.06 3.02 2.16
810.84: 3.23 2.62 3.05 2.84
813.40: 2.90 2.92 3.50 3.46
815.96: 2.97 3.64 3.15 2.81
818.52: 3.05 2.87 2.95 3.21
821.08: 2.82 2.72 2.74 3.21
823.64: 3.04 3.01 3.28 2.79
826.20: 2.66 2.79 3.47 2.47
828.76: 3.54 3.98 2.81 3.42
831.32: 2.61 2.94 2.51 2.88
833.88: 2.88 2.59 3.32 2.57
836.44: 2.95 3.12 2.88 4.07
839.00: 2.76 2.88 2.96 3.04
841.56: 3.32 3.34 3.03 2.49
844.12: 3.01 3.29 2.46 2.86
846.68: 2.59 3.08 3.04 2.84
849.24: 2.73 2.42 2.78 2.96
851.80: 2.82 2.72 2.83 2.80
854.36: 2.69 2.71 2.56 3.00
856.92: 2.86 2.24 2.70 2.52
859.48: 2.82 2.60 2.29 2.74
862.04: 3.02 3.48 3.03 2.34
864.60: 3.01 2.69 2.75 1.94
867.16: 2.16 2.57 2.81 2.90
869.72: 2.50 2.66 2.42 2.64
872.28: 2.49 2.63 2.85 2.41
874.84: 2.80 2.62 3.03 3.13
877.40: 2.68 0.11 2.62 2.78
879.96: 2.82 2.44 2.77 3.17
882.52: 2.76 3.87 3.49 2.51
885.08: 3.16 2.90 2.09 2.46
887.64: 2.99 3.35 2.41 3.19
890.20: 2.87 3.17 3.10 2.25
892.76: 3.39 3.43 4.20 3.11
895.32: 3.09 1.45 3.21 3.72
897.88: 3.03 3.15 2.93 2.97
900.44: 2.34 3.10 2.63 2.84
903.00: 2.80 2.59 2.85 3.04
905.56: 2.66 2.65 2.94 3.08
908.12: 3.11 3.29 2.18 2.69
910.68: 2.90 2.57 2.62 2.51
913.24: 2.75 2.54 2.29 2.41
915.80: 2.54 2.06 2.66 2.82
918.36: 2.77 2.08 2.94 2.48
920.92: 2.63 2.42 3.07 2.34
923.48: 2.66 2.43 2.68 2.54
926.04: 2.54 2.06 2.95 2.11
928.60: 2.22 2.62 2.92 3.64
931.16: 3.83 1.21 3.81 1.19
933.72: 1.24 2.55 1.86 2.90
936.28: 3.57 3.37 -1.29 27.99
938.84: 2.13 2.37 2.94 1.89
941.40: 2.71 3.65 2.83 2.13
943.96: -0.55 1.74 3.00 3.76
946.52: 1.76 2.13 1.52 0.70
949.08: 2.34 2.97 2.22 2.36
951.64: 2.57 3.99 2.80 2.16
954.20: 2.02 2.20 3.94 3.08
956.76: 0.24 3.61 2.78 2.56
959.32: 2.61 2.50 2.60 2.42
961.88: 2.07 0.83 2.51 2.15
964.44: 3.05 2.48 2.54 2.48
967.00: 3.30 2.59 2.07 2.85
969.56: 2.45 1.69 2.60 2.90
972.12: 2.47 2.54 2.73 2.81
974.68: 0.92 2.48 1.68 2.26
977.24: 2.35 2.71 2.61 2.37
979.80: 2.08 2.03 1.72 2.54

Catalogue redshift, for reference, 1.059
